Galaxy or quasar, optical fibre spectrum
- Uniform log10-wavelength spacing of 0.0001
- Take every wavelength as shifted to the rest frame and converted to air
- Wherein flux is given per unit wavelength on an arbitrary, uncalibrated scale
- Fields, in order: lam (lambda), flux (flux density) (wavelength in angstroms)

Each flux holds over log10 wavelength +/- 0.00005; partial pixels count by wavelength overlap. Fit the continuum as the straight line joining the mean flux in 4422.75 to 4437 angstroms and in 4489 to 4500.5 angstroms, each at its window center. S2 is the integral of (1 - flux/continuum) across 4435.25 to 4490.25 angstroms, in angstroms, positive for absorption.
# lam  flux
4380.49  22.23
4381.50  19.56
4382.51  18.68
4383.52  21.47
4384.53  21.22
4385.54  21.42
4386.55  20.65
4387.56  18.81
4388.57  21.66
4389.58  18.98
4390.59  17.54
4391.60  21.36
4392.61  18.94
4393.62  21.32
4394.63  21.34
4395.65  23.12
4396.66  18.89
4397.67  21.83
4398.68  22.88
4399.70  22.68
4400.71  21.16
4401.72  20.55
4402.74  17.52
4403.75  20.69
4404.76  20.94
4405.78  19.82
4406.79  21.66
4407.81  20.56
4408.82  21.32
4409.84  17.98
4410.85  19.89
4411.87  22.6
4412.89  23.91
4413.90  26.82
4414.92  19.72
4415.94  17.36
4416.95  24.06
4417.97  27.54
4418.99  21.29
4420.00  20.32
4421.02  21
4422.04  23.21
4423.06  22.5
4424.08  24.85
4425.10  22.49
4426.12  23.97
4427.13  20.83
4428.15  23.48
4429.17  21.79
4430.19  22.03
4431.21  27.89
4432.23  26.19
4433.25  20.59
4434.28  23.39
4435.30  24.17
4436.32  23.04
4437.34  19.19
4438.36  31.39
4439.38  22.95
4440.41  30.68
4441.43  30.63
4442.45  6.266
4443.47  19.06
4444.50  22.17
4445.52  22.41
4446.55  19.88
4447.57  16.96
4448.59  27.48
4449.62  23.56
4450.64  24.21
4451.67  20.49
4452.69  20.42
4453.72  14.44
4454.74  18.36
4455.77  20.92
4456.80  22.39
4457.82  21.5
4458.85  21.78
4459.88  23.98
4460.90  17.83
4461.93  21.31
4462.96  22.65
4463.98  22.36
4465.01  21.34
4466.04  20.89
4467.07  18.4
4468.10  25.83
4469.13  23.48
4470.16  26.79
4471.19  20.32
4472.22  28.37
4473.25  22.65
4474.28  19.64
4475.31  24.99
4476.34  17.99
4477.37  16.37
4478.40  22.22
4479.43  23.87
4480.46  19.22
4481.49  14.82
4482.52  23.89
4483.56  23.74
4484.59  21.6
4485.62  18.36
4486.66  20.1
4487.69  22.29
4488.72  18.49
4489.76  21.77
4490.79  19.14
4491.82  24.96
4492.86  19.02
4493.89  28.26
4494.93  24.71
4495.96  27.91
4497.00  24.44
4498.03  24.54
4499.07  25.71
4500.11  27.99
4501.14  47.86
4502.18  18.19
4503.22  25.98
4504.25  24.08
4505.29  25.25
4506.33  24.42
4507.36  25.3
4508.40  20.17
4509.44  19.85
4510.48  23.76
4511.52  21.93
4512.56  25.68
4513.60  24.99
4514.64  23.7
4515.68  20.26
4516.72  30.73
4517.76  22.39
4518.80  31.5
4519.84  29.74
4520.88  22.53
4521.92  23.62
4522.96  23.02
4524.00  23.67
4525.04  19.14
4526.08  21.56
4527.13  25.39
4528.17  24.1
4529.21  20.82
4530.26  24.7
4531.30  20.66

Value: 4.9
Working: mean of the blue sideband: 23.3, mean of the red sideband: 24.2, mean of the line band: 21.6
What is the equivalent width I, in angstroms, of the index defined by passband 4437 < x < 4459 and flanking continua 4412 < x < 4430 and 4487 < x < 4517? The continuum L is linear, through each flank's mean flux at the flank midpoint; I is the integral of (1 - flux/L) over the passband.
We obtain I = 1.5 angstroms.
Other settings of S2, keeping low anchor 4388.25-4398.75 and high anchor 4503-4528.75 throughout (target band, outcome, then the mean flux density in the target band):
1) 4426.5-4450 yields -1.06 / 22.9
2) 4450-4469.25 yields 1.15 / 21.2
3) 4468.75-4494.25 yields 1.62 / 21.6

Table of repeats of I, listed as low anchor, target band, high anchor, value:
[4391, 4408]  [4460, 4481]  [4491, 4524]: 1.6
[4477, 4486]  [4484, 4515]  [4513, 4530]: -2.5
